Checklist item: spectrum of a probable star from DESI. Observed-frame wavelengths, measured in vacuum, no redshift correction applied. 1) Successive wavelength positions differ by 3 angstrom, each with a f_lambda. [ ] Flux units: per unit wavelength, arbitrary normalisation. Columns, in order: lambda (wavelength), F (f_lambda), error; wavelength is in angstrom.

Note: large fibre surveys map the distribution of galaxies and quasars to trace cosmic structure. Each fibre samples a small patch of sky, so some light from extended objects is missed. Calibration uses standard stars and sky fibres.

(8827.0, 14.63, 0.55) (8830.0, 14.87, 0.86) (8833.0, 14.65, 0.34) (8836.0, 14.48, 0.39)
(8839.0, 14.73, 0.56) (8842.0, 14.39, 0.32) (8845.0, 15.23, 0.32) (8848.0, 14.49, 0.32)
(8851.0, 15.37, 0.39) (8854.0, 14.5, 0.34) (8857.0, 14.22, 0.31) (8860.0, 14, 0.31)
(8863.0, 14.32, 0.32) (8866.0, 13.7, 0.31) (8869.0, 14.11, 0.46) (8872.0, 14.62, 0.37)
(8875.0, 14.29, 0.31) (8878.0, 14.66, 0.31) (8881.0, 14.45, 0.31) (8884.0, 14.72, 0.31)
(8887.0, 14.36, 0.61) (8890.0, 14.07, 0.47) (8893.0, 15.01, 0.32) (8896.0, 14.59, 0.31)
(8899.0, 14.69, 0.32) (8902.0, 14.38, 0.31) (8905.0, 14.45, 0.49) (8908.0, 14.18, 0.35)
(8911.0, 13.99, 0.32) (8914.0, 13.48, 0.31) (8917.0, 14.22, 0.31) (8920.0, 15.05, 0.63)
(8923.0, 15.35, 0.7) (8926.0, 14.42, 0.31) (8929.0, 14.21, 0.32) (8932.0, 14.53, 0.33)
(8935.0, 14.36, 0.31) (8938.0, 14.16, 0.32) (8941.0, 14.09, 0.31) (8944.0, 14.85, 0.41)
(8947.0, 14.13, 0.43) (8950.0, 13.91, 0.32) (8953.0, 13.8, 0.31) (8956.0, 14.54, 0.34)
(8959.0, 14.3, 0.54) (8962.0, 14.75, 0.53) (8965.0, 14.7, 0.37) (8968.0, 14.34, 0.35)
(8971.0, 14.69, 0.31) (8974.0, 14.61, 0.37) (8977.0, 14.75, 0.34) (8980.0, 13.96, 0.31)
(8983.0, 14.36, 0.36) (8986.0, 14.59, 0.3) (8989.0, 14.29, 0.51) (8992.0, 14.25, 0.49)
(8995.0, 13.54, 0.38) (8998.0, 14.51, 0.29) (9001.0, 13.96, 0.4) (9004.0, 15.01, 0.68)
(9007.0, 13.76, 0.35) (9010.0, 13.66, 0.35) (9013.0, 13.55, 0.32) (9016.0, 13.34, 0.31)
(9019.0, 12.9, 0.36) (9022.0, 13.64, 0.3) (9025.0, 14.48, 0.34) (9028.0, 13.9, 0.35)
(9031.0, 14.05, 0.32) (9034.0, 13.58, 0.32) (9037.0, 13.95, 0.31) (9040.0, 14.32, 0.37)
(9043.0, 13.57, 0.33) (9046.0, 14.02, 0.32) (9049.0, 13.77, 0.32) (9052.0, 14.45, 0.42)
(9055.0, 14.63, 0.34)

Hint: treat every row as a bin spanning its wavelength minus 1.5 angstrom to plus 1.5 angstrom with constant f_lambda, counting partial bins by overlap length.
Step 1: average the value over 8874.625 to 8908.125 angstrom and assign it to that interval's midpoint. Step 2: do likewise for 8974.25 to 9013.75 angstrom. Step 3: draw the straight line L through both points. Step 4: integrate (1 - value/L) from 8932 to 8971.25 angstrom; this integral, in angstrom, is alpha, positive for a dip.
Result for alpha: -0.1 angstrom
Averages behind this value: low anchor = 14.5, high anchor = 14.2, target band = 14.4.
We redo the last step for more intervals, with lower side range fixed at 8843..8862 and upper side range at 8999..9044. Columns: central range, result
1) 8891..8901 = -0.20 angstrom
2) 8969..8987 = -0.56 angstrom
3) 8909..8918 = 0.28 angstrom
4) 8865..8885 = 0.20 angstrom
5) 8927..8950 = -0.12 angstrom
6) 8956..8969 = -0.38 angstrom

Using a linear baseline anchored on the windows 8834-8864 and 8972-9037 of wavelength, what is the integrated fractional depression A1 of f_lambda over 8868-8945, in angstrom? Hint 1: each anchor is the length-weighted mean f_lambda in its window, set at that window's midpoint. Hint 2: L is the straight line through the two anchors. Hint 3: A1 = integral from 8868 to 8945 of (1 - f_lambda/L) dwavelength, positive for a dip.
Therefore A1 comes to -0.3 angstrom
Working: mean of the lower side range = 14.6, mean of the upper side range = 14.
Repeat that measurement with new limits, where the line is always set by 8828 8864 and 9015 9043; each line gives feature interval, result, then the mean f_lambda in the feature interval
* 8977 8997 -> -0.3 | 14.2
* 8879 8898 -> -0.2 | 14.5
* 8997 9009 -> -0.3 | 14.3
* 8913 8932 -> -0.3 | 14.5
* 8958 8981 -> -0.8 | 14.5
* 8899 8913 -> 0.1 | 14.3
